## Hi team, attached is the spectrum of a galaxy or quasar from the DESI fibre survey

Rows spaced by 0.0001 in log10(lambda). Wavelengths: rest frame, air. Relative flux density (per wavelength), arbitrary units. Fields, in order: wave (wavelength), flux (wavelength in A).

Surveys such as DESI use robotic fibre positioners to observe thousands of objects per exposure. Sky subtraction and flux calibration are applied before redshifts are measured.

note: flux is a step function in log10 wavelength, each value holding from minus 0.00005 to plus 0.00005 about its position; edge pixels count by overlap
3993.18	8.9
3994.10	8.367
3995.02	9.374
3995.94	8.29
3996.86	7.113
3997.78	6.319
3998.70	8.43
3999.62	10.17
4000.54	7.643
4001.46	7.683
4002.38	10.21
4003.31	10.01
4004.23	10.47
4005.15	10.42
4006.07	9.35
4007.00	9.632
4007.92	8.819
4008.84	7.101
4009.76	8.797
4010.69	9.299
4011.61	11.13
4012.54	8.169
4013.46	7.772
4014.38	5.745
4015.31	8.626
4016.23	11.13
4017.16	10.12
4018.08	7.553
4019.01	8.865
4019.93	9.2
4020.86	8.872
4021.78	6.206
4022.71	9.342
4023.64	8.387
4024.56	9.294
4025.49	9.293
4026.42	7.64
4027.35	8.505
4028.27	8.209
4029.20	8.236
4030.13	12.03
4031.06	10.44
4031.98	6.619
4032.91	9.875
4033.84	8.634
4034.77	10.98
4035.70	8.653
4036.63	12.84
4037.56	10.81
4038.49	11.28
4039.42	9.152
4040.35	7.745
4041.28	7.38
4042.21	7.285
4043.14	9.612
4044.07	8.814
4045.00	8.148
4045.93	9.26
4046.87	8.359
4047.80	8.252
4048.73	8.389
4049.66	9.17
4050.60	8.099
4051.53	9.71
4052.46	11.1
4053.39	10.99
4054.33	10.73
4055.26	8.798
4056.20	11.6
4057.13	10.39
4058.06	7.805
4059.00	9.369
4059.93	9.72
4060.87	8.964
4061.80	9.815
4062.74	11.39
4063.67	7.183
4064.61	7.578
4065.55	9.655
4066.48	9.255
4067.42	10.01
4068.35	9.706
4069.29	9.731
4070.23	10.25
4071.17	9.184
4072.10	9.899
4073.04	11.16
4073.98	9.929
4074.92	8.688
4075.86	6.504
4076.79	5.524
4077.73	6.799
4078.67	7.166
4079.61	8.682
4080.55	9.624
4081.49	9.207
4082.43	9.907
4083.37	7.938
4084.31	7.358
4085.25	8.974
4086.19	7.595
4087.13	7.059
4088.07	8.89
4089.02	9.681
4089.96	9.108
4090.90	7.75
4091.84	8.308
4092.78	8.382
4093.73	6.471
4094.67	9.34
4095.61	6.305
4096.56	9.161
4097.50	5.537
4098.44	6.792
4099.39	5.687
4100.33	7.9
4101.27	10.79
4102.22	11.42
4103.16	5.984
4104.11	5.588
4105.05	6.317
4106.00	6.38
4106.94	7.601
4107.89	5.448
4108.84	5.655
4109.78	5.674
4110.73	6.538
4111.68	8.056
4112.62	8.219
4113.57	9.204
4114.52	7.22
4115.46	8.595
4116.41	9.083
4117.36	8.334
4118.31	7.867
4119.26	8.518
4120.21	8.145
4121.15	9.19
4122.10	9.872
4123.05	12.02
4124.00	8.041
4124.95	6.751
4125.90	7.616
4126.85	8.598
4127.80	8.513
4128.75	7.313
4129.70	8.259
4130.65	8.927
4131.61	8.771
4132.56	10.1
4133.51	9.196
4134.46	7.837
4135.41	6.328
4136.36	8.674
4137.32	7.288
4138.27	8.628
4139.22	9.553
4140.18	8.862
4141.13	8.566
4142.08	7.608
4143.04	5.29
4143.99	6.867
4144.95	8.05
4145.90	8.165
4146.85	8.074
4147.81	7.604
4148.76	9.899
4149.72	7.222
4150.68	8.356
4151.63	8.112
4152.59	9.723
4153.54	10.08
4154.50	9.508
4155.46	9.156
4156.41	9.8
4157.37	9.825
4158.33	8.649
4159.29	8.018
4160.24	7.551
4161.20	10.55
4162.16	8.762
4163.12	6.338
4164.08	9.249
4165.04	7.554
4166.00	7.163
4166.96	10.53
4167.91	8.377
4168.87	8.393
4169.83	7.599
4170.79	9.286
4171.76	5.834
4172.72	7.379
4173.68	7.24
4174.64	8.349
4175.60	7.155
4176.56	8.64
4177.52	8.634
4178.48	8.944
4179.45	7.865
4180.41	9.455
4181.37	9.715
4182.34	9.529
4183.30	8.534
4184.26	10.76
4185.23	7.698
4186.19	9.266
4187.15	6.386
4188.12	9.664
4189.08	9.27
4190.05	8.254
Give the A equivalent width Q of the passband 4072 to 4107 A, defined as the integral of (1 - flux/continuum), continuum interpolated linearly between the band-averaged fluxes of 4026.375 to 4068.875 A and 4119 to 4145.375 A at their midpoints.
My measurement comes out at 3.2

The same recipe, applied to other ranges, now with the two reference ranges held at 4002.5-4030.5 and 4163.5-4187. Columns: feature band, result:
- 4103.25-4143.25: 3.0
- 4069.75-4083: 0.0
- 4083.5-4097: 0.8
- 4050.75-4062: -1.3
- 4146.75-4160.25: -0.5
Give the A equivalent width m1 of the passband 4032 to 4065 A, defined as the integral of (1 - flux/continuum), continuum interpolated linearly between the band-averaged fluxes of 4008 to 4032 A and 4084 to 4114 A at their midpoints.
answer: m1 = -3.95 A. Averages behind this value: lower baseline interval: 8.76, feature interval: 9.33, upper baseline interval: 7.6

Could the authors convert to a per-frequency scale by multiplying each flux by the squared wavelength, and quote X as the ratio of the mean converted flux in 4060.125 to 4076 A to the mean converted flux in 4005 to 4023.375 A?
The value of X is 1.10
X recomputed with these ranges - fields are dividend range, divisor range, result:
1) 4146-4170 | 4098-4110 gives 1.26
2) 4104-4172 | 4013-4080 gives 0.95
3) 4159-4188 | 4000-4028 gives 1.02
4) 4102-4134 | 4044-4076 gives 0.88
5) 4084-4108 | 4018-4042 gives 0.88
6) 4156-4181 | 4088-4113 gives 1.15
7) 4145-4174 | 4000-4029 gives 1.03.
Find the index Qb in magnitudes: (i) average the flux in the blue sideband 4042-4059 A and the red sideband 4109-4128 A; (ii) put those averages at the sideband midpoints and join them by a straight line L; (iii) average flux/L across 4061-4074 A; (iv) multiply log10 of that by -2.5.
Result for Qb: -0.07 mag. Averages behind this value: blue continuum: 9.28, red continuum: 8.26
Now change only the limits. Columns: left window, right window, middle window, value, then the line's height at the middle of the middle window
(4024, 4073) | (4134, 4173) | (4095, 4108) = 0.21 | 8.83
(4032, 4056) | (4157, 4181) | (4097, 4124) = 0.13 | 8.78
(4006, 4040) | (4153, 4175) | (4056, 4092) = 0.00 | 8.87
